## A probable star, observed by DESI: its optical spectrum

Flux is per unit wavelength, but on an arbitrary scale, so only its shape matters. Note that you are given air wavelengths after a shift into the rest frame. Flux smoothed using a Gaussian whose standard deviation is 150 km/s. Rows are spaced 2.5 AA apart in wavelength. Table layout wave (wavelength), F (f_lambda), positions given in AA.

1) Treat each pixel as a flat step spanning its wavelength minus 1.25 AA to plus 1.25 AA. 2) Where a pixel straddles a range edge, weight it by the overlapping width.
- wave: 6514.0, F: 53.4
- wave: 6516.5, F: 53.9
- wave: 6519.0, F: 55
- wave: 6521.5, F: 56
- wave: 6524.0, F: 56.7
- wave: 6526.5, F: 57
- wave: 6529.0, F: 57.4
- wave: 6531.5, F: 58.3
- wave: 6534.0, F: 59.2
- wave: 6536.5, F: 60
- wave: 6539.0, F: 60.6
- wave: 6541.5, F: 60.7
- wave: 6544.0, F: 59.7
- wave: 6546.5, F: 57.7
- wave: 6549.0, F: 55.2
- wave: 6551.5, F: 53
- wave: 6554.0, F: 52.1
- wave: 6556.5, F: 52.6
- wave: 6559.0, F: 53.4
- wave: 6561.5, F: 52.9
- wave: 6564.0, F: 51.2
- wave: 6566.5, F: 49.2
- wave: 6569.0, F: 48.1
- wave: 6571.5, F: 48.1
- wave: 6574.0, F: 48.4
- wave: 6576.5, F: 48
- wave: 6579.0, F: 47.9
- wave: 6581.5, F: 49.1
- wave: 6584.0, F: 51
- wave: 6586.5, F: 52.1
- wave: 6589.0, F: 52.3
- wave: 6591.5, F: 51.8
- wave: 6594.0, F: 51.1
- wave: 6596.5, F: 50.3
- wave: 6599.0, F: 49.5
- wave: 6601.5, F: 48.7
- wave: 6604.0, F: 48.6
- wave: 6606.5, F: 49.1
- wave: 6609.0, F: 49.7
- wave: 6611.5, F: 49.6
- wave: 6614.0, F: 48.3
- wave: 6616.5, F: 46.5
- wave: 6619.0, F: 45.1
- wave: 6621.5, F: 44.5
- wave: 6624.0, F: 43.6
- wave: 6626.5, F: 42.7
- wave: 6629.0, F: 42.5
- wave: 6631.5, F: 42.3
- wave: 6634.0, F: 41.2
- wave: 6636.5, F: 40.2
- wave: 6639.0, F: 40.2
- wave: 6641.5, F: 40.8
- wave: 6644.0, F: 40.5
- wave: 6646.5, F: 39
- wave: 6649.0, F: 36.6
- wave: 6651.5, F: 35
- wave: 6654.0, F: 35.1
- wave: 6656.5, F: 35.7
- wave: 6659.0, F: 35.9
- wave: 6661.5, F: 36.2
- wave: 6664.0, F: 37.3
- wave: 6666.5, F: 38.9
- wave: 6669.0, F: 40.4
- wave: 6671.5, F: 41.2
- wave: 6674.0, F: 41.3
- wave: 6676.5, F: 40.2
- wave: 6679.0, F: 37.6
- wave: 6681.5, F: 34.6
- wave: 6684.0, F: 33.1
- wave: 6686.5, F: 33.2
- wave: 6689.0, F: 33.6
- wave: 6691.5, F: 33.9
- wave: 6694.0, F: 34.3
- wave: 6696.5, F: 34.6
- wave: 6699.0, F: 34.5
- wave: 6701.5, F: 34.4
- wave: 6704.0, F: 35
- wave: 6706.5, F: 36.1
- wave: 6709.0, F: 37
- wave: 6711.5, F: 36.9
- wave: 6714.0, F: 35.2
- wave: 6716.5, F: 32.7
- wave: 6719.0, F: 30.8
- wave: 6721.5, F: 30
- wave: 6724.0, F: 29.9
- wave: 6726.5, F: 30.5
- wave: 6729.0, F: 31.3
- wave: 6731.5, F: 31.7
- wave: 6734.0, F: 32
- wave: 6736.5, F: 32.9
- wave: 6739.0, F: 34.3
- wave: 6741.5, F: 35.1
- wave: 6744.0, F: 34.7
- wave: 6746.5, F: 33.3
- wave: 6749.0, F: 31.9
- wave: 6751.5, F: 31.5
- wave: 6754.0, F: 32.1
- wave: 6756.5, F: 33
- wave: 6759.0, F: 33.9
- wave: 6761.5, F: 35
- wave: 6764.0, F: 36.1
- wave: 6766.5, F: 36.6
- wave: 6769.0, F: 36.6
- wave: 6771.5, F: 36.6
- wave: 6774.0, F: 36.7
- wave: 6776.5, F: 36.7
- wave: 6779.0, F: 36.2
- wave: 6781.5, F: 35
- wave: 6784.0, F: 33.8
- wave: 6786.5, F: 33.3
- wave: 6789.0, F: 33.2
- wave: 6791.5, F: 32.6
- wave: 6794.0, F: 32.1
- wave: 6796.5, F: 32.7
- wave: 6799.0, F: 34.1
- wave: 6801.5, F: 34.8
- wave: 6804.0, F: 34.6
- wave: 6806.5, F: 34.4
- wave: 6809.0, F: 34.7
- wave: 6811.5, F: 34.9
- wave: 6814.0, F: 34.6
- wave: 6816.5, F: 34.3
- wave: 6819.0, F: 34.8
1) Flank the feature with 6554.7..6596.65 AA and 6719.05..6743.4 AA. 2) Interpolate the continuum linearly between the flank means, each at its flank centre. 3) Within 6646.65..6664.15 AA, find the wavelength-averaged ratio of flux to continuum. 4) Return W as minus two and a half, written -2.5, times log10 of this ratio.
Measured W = 0.14 mag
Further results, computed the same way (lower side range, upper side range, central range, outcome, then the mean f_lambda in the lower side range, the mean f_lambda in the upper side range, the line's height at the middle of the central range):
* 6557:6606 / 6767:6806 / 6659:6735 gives 0.184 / 50.1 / 34.6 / 41.4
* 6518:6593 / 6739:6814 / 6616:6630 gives 0.090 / 53.8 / 34.4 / 47.9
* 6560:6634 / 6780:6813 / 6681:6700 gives 0.218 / 48.2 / 33.9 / 41.5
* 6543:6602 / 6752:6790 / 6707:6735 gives 0.196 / 51.4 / 34.9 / 39.1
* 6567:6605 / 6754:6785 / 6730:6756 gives 0.139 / 49.7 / 35.4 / 37.5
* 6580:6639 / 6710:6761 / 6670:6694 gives 0.072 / 47.2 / 32.7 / 38.9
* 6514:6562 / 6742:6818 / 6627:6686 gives 0.183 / 56.4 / 34.3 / 45.6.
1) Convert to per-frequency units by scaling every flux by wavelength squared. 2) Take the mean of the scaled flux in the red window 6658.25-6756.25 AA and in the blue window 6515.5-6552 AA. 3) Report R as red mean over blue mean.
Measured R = 0.63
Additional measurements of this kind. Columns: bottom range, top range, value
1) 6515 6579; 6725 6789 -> 0.67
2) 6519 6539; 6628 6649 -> 0.73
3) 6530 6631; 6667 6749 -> 0.70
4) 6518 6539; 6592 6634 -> 0.83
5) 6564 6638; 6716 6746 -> 0.70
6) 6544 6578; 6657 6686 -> 0.75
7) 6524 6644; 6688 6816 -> 0.71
